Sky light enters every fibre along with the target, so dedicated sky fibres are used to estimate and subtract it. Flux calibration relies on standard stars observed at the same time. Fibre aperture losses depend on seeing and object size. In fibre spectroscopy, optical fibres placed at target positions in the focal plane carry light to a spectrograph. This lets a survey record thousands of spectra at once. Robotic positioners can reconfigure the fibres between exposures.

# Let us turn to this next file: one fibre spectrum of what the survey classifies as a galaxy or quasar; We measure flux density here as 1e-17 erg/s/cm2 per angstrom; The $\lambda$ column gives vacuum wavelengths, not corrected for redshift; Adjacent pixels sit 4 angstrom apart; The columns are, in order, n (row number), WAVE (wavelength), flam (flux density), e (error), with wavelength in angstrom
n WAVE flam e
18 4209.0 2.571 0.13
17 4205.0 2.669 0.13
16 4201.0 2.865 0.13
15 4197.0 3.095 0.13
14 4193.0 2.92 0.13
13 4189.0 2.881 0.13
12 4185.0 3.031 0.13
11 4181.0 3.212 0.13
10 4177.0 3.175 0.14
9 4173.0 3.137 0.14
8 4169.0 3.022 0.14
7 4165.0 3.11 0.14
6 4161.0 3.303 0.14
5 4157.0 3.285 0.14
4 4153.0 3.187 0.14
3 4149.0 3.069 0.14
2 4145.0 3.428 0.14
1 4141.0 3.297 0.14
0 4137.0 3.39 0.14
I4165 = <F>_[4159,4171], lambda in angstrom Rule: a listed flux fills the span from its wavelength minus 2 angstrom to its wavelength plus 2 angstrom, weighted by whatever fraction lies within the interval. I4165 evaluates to 3.15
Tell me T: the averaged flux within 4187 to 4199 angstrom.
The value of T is 2.97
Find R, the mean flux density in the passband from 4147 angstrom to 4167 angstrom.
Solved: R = 3.19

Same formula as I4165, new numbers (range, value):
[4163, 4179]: 3.11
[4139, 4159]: 3.25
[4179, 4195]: 3.01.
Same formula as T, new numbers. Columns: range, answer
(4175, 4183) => 3.19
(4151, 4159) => 3.24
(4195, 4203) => 2.98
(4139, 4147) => 3.36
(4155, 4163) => 3.29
